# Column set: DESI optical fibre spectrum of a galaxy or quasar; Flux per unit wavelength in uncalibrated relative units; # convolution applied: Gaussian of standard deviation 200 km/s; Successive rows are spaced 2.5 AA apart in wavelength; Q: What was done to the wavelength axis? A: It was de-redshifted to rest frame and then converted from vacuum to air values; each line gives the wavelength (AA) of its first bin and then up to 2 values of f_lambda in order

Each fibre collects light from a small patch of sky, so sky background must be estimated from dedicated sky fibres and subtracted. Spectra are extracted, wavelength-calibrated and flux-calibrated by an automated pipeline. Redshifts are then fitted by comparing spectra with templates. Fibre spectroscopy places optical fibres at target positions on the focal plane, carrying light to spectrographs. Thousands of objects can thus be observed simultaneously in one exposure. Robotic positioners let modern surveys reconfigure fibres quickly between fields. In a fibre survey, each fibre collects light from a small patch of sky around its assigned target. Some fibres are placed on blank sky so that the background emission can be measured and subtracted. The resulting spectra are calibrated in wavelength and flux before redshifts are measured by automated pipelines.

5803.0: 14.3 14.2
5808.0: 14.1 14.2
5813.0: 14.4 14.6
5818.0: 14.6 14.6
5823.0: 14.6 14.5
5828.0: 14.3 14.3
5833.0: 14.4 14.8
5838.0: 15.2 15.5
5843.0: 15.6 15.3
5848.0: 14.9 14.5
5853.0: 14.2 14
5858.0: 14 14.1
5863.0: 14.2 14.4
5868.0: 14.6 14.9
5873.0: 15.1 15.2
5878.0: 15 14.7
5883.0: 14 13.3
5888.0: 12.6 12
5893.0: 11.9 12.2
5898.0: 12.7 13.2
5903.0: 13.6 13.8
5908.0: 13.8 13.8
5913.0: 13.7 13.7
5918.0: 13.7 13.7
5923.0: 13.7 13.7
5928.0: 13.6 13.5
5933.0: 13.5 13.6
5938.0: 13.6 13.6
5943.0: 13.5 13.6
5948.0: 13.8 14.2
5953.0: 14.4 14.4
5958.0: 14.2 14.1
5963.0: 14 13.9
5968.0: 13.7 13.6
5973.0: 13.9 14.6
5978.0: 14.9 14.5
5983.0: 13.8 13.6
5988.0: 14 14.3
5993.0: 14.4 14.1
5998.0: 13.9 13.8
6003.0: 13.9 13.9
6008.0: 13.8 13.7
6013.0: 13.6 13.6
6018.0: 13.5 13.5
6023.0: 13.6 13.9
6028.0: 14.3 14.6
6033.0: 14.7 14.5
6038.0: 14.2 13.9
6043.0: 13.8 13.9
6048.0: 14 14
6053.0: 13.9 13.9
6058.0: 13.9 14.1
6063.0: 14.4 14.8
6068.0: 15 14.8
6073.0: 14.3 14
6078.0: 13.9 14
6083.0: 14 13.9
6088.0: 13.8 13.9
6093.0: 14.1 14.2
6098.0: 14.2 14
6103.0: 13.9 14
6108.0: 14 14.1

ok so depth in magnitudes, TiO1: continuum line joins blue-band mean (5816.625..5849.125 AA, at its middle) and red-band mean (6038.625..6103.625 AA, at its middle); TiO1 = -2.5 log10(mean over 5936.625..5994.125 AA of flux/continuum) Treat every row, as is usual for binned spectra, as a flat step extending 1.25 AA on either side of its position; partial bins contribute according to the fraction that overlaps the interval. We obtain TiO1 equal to 0.03 mag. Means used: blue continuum 14.8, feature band 14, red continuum 14.1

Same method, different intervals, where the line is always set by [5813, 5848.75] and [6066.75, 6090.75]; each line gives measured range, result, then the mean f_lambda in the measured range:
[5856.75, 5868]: 0.04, 14.2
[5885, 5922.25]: 0.11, 13.2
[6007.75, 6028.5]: 0.05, 13.7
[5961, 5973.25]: 0.05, 13.8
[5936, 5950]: 0.07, 13.7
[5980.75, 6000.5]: 0.03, 14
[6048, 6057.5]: 0.02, 13.9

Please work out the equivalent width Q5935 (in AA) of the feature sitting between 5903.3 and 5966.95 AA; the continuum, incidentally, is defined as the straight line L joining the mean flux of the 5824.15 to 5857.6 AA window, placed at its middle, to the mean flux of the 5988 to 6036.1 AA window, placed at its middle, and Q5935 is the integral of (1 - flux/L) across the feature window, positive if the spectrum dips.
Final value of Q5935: 2.2 AA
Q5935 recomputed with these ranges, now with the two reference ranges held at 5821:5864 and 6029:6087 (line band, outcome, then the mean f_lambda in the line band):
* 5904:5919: 0.8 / 13.7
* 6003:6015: 0.4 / 13.8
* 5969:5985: 0.2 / 14.2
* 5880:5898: 2.1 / 12.9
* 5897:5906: 0.7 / 13.3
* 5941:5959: 0.5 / 14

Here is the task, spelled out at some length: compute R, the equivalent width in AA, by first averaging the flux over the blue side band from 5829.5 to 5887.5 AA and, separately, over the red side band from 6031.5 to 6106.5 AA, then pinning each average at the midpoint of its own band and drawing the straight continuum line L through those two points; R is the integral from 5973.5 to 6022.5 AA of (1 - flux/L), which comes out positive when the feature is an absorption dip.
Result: 1.1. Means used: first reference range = 14.6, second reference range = 14.1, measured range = 14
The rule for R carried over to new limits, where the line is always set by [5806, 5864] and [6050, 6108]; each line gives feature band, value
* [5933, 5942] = 0.5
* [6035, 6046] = 0.1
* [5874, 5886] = 0.0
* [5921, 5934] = 0.7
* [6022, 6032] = 0.1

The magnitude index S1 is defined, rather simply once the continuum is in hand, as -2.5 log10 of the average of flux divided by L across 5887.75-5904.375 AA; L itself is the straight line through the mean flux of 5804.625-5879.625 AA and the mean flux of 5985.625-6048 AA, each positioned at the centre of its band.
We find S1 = 0.15 mag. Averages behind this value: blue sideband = 14.6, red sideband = 14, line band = 12.6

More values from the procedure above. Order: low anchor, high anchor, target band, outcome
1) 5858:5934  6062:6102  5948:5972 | -0.01 mag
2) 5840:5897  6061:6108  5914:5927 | 0.04 mag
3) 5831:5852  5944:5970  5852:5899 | 0.07 mag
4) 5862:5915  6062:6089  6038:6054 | 0.02 mag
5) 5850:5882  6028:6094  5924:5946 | 0.06 mag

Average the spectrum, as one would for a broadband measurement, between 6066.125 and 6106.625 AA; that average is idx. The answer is 14.1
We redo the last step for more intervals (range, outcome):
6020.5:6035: 14.2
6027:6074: 14.3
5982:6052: 14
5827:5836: 14.4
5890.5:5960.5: 13.6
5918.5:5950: 13.6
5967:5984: 14.2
